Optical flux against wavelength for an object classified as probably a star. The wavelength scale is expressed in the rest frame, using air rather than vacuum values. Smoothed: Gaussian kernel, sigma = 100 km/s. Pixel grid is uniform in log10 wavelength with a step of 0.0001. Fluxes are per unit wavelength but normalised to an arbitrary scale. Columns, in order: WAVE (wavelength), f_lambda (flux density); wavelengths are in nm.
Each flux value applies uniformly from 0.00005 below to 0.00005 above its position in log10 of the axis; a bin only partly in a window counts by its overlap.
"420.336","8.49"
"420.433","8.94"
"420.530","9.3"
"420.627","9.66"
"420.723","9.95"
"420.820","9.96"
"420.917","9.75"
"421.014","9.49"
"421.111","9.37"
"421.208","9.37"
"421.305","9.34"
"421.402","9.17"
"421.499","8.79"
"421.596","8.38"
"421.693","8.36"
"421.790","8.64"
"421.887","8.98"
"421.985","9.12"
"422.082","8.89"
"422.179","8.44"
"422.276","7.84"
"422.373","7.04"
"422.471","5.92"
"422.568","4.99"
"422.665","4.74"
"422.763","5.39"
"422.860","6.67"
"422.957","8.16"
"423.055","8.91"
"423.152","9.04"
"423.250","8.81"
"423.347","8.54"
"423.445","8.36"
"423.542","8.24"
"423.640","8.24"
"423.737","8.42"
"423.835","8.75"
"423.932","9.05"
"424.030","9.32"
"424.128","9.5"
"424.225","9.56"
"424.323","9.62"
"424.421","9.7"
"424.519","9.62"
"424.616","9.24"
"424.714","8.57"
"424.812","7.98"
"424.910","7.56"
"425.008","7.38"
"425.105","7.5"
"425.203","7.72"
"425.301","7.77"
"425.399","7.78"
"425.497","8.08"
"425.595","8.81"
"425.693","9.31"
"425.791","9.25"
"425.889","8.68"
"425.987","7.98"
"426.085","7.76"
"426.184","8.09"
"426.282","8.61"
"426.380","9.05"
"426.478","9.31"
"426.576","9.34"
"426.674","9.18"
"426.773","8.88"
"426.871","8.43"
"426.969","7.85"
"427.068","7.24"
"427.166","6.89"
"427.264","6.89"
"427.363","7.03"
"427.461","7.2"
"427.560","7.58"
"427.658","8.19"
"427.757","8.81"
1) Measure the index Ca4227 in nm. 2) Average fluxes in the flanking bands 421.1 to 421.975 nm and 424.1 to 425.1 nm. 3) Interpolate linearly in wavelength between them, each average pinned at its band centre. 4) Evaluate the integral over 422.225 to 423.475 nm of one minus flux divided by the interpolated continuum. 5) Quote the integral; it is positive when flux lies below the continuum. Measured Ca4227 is 0.23 nm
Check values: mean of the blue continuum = 8.92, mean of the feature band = 7.25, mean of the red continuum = 8.81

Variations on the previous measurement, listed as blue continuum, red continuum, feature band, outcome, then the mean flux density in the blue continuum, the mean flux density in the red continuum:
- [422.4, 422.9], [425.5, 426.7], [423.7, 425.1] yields -0.330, 5.58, 8.75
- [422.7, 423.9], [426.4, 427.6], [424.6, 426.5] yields -0.058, 8.1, 8.01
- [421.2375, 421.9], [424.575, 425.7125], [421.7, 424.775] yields 0.073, 8.82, 8.1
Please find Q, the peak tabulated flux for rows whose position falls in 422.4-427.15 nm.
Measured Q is 9.7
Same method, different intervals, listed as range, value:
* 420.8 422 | 9.96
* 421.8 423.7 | 9.12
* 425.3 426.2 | 9.31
